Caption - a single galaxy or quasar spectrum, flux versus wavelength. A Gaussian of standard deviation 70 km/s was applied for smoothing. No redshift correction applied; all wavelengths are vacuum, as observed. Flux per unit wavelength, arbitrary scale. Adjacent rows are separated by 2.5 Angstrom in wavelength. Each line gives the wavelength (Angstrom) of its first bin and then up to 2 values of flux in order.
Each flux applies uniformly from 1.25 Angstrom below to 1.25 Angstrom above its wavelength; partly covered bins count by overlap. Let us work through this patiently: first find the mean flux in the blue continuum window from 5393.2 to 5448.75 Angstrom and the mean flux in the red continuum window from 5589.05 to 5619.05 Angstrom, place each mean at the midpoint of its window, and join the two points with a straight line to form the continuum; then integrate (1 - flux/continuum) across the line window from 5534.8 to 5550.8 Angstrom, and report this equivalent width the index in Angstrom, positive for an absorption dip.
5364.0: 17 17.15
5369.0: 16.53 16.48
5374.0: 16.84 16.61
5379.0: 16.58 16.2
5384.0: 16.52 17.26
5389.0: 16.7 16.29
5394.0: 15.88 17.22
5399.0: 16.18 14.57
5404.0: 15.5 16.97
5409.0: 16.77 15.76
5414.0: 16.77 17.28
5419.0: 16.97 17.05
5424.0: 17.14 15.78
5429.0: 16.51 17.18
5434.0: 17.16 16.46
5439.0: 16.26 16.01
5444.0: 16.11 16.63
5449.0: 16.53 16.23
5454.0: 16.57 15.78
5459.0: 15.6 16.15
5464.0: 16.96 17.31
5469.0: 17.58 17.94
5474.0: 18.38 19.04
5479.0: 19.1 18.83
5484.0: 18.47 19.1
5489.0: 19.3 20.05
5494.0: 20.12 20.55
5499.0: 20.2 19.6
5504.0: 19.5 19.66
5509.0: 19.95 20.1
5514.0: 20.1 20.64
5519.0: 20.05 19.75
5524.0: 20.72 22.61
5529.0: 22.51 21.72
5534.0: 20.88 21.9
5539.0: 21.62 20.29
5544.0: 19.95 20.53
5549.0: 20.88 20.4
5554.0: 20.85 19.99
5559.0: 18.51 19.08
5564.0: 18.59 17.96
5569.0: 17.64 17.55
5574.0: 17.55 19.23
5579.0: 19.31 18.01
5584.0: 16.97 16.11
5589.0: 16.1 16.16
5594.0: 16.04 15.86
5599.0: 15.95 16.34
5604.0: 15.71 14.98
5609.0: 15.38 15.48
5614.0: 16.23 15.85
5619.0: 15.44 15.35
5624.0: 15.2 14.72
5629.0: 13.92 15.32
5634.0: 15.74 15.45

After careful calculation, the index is -4.8 Angstrom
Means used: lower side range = 16.5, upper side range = 15.8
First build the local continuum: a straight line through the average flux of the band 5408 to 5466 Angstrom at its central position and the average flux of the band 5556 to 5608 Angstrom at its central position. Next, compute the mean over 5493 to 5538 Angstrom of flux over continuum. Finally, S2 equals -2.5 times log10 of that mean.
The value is -0.21 mag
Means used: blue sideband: 16.5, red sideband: 17.3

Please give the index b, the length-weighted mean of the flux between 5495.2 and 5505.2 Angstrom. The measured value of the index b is 20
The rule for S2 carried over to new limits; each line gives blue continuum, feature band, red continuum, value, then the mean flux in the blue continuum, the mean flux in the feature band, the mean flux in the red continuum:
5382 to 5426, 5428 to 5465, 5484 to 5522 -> 0.10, 16.5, 16.4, 19.9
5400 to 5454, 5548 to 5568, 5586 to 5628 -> -0.22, 16.5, 19.5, 15.7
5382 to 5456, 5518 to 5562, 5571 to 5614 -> -0.24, 16.5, 20.7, 16.6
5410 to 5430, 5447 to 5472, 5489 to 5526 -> 0.10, 16.7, 16.6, 20.1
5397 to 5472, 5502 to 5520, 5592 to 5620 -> -0.23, 16.5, 20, 15.8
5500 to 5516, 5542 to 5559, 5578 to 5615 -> -0.12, 19.9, 20.3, 16.3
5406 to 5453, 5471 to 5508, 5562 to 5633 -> -0.17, 16.6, 19.4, 16.4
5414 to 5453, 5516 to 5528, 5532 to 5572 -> -0.10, 16.6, 20.8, 19.9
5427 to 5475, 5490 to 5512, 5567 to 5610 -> -0.19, 16.7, 20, 16.8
